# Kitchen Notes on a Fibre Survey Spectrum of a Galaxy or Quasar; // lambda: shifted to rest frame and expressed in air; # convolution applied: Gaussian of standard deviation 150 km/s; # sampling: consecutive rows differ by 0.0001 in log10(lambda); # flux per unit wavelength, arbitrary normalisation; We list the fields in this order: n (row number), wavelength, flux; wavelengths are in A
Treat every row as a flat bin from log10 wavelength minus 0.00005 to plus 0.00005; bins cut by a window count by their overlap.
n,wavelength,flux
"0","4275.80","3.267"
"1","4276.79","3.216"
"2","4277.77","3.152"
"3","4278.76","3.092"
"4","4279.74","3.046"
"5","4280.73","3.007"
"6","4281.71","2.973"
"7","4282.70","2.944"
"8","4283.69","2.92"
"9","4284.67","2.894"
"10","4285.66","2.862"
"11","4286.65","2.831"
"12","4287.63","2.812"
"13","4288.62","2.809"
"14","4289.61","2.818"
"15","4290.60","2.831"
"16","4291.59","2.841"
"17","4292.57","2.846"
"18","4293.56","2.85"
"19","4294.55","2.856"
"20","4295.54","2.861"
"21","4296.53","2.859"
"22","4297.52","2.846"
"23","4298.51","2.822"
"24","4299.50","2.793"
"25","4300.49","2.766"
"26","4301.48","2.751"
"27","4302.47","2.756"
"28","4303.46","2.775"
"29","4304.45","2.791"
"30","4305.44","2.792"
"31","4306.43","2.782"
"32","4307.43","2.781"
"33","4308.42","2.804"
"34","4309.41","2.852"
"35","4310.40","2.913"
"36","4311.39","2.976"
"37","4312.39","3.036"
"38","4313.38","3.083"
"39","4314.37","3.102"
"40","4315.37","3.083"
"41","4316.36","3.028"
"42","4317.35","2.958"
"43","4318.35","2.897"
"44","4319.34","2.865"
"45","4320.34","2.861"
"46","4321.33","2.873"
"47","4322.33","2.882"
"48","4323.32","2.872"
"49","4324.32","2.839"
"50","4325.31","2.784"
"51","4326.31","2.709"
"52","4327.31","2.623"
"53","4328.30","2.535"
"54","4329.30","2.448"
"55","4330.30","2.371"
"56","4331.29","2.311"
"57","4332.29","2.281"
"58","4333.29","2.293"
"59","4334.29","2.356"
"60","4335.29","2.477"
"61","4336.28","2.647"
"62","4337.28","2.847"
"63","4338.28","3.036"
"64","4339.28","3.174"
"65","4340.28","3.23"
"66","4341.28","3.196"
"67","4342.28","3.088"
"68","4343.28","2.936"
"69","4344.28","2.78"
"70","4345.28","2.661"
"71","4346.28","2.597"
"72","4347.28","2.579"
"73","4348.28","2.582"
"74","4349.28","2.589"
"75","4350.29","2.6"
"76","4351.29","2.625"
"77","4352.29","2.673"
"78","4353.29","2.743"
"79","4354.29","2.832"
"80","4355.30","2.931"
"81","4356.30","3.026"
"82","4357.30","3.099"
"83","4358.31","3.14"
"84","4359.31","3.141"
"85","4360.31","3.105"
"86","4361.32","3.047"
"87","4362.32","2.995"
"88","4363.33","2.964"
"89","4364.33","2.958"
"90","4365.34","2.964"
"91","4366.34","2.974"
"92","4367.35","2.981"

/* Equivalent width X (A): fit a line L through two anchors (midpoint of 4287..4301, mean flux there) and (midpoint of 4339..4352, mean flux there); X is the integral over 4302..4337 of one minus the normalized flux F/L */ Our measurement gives 0.80 A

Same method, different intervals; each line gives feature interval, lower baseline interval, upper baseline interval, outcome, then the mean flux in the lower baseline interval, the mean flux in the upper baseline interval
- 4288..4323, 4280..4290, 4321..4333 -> -1.5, 2.89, 2.62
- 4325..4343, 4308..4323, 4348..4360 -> 1.3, 2.95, 2.84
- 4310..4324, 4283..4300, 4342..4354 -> -0.9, 2.84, 2.7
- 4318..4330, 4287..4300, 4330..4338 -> -0.9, 2.83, 2.47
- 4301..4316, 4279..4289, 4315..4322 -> 0.2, 2.92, 2.93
